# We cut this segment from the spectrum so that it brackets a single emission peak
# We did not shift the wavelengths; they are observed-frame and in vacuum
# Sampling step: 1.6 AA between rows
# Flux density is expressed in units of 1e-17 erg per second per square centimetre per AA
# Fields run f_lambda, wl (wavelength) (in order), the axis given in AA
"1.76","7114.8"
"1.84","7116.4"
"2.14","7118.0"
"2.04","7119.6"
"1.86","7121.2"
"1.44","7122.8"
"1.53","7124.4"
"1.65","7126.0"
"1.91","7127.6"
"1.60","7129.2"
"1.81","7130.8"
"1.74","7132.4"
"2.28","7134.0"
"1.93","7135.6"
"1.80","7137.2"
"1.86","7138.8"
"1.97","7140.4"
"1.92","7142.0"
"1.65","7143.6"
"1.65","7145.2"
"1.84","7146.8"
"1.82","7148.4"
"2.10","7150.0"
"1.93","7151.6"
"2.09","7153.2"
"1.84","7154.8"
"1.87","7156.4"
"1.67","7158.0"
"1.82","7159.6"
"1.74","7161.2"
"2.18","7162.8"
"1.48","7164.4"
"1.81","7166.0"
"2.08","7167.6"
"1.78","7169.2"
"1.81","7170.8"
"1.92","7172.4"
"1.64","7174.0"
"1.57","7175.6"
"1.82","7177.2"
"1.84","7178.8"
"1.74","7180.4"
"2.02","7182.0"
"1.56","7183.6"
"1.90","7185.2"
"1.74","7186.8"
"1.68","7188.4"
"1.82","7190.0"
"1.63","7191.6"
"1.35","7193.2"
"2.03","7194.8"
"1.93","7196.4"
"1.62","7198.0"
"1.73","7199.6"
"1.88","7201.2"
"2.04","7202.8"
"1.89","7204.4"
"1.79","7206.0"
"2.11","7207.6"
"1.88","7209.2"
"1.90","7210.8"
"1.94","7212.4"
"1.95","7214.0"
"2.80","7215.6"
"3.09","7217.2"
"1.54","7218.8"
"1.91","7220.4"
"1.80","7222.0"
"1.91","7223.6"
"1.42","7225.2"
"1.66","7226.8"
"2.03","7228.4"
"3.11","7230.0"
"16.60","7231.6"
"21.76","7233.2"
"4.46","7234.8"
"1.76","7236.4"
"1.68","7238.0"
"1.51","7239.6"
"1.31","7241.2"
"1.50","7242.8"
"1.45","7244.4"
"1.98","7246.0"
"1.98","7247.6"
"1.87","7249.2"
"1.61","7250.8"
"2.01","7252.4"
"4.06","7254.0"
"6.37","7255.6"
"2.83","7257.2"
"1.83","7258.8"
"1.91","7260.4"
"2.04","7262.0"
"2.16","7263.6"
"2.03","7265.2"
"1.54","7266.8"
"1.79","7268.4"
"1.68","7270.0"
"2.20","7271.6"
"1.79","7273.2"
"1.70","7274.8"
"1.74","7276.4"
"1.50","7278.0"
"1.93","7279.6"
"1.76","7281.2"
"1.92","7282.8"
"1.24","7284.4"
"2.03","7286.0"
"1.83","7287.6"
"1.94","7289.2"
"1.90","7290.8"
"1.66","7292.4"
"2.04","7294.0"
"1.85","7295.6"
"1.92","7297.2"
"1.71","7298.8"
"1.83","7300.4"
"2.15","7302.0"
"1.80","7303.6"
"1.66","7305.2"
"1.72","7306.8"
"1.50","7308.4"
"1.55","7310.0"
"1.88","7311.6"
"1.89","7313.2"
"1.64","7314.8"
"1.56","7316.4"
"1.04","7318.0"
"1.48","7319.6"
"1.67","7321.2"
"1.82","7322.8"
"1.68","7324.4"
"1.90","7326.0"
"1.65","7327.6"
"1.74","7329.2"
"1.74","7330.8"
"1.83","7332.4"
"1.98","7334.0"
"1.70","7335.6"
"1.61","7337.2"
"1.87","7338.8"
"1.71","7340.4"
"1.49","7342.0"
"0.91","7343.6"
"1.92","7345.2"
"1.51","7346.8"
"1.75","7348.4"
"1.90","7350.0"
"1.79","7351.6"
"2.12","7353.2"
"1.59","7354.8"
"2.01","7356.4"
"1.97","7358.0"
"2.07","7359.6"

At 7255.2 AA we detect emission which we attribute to [N II]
